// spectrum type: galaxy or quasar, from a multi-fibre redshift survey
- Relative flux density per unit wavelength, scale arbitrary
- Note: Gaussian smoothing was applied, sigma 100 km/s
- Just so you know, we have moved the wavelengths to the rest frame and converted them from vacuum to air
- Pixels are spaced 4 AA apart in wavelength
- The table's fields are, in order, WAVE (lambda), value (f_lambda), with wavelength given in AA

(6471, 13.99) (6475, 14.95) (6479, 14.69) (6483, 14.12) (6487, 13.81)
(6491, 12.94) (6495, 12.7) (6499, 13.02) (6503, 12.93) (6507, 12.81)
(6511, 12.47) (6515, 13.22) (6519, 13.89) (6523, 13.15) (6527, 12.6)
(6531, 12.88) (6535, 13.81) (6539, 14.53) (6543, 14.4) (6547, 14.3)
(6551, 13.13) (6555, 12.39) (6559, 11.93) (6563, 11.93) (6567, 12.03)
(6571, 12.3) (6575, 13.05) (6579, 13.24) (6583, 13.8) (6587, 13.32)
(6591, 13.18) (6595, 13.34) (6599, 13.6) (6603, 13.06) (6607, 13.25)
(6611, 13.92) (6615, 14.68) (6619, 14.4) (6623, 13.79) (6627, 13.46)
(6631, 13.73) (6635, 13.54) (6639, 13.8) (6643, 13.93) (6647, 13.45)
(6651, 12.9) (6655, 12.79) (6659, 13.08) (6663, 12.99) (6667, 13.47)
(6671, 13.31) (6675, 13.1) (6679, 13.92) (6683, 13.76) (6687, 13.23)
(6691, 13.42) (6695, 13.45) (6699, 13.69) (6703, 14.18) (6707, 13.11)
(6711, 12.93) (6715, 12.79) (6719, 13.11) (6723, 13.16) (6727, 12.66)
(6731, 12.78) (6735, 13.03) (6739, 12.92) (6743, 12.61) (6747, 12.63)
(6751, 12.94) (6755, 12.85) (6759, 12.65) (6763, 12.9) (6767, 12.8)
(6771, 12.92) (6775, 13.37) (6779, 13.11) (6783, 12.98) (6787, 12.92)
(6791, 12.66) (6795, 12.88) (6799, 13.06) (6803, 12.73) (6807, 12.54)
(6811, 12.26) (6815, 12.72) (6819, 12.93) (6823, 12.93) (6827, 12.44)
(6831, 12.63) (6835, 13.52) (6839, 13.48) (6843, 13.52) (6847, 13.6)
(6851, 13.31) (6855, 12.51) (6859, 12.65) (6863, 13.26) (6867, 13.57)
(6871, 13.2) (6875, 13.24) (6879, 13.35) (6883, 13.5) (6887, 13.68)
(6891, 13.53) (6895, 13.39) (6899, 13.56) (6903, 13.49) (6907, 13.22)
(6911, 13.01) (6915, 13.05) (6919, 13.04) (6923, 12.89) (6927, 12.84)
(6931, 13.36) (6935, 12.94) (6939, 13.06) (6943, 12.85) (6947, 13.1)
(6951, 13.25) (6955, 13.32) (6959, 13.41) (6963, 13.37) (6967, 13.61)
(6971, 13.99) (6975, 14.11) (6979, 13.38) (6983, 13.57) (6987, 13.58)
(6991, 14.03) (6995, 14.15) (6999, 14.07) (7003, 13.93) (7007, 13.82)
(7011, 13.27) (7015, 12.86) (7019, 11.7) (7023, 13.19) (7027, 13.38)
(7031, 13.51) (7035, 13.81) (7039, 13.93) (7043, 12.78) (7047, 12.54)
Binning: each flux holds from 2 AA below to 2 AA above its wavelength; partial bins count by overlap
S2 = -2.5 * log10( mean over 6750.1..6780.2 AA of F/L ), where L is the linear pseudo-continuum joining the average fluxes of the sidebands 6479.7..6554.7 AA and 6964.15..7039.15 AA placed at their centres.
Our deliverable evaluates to 0.044 mag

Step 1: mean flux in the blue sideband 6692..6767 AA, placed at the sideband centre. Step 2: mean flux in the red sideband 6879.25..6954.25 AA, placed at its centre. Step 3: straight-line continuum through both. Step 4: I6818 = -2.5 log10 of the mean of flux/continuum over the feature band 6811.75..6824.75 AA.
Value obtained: 0.03 mag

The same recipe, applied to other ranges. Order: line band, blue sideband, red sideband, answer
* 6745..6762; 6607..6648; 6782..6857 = 0.04 mag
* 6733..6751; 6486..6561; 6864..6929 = 0.04 mag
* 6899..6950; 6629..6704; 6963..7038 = 0.04 mag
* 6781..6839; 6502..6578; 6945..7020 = 0.04 mag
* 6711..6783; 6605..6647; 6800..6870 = 0.04 mag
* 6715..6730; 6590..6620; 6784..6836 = 0.02 mag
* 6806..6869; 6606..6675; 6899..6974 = 0.03 mag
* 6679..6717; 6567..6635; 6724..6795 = -0.03 mag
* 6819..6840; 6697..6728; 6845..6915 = 0.02 mag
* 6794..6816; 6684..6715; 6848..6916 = 0.05 mag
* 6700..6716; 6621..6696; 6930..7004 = 0.01 mag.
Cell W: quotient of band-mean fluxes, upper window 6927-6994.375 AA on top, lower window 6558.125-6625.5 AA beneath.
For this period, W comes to 1.01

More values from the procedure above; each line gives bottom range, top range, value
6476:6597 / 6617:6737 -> 1.01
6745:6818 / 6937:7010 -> 1.06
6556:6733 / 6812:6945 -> 0.99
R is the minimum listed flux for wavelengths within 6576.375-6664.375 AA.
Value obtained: 12.79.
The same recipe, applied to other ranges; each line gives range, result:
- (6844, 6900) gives 12.51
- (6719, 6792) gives 12.61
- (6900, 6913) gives 13.01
